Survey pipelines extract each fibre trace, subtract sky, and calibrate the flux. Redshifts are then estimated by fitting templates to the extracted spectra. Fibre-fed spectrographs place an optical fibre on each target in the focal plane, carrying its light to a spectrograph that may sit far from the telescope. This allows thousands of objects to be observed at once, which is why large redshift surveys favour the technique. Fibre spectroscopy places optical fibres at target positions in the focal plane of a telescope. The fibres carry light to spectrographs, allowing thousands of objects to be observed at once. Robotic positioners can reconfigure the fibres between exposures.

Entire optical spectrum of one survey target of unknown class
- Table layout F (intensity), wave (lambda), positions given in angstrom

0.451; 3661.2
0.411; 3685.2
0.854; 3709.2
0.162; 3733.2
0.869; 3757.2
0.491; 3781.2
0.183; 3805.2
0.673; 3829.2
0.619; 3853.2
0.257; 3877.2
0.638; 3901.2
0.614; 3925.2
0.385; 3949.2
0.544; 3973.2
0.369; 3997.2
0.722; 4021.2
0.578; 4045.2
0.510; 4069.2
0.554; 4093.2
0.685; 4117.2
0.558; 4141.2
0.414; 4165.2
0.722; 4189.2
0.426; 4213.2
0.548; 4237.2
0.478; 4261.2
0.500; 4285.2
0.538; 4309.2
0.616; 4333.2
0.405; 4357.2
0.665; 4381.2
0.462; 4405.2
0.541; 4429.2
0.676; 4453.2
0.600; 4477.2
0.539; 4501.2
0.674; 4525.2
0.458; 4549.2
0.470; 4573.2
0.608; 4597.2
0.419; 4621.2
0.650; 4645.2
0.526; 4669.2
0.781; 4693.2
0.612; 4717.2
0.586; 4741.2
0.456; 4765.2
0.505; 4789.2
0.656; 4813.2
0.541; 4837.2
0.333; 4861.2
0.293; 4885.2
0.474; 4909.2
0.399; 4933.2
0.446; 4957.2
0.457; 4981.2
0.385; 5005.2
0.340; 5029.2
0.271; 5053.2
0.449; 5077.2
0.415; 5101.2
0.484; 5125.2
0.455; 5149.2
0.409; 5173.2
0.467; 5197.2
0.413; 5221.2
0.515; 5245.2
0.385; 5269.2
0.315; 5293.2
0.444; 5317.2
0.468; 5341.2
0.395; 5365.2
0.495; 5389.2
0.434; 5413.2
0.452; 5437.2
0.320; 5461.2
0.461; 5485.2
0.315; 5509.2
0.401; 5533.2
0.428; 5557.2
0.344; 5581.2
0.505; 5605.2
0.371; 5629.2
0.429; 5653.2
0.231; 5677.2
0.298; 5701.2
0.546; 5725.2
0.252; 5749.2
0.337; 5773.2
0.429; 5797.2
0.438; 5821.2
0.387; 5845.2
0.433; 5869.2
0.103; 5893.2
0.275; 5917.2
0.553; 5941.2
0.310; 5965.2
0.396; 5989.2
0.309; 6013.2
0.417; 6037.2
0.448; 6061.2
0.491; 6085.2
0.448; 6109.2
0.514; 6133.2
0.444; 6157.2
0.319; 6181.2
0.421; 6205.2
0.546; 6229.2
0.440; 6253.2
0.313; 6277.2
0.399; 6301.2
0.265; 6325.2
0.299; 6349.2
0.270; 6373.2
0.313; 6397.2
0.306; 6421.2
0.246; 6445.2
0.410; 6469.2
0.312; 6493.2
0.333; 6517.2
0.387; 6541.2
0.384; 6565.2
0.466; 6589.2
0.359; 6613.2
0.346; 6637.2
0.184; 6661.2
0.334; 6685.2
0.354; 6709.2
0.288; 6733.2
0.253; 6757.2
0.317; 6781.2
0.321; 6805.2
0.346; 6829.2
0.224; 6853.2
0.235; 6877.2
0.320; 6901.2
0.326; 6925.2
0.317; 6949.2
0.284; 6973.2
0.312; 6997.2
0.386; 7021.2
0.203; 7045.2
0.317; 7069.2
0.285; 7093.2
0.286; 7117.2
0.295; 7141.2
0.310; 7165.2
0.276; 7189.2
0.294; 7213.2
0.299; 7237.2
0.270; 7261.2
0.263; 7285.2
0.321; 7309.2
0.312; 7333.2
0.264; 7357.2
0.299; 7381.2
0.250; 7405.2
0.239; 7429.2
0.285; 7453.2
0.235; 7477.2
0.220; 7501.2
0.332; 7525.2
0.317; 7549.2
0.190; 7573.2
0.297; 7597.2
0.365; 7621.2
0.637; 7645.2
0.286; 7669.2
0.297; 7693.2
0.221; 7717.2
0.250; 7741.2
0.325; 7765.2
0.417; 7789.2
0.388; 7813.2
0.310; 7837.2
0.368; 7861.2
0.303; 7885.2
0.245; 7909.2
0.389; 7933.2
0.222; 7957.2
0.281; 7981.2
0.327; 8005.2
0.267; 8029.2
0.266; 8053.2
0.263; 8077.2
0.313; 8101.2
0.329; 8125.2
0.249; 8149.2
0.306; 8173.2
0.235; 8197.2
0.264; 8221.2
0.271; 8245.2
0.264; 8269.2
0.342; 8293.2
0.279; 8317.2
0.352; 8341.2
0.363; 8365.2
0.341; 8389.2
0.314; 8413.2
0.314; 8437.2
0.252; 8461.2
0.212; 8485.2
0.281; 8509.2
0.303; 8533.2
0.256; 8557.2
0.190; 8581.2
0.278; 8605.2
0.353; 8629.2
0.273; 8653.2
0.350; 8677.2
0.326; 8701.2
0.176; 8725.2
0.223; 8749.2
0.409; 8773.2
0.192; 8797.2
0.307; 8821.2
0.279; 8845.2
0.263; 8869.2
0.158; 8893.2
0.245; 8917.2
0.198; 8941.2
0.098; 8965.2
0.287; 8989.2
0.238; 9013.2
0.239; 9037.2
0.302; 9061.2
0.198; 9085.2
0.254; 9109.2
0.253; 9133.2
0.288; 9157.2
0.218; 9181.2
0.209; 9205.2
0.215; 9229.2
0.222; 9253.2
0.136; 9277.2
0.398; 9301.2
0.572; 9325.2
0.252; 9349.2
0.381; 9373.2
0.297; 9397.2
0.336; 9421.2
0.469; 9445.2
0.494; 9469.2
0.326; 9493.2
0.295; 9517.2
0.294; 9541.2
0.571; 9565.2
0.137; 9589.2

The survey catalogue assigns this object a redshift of 1.051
